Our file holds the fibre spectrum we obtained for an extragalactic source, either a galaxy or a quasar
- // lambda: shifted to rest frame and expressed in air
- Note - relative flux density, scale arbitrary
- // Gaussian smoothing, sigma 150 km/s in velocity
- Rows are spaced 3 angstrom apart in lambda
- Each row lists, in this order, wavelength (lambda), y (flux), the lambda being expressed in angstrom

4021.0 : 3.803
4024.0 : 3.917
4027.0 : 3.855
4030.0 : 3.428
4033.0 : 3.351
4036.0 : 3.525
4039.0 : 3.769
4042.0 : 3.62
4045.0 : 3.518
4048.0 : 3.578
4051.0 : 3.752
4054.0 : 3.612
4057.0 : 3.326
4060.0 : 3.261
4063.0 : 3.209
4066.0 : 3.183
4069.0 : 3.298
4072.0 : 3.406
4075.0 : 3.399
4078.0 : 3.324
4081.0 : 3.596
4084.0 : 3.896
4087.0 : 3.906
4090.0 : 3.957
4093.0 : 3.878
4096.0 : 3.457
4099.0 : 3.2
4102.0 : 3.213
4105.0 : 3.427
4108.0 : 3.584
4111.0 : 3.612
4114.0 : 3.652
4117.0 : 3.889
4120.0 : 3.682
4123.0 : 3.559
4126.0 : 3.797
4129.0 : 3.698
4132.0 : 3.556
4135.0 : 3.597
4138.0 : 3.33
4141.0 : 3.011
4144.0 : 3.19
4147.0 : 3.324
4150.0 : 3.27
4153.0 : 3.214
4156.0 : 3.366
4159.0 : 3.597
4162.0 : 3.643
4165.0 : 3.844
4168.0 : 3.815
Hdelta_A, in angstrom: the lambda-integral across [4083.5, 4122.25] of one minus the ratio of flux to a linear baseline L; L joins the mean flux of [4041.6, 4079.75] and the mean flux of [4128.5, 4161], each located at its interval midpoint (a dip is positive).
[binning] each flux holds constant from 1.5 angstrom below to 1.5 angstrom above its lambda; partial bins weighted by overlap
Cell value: -2.7 angstrom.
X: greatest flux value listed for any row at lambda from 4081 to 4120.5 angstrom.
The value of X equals 3.957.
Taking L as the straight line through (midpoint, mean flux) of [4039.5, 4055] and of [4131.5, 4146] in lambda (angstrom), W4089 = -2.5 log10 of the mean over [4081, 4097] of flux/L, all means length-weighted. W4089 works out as -0.096 mag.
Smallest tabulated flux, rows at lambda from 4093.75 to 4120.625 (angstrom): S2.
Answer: 3.2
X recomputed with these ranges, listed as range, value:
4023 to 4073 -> 3.917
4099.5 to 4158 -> 3.889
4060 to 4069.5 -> 3.298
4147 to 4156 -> 3.366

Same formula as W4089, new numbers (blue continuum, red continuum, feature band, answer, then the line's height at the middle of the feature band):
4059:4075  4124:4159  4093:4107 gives -0.018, 3.34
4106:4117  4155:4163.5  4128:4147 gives 0.065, 3.59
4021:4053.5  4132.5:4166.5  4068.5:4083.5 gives 0.035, 3.56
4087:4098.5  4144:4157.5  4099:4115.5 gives 0.045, 3.62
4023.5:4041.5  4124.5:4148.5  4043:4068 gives 0.047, 3.58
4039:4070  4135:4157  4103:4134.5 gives -0.099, 3.32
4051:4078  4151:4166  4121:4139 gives -0.041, 3.47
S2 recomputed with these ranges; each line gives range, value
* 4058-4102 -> 3.183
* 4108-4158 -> 3.011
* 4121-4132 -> 3.556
